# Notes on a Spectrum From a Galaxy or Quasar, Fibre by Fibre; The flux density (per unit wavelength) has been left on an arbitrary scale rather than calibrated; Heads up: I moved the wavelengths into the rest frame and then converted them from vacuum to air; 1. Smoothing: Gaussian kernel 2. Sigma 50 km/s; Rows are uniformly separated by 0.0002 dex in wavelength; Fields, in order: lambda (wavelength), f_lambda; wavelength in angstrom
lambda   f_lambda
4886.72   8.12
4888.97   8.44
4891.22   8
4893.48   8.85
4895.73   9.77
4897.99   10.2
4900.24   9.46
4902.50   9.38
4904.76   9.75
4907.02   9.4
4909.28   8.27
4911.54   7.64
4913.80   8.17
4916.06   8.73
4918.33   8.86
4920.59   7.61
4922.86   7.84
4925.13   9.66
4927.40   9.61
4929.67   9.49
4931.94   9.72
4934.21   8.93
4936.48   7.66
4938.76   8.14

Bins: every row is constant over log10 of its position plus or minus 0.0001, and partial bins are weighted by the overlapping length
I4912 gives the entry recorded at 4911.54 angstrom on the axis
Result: 7.64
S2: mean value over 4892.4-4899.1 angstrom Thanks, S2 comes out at 9.61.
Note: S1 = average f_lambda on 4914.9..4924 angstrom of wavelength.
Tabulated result 8.26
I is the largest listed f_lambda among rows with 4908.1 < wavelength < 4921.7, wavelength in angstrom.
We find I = 8.86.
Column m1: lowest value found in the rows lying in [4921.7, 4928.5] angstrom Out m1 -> 7.84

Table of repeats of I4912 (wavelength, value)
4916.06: 8.73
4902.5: 9.38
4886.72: 8.12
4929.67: 9.49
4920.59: 7.61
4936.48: 7.66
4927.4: 9.61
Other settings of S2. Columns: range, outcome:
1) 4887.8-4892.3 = 8.23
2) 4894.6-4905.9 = 9.71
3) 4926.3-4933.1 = 9.61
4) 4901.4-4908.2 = 9.5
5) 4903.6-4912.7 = 8.77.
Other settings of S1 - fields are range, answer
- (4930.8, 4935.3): 9.33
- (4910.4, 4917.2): 8.18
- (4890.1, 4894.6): 8.41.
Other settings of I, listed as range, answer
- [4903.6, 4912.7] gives 9.75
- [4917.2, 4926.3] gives 9.66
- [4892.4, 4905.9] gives 10.2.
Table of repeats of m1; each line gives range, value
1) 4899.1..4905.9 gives 9.38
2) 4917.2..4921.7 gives 7.61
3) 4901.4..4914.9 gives 7.64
